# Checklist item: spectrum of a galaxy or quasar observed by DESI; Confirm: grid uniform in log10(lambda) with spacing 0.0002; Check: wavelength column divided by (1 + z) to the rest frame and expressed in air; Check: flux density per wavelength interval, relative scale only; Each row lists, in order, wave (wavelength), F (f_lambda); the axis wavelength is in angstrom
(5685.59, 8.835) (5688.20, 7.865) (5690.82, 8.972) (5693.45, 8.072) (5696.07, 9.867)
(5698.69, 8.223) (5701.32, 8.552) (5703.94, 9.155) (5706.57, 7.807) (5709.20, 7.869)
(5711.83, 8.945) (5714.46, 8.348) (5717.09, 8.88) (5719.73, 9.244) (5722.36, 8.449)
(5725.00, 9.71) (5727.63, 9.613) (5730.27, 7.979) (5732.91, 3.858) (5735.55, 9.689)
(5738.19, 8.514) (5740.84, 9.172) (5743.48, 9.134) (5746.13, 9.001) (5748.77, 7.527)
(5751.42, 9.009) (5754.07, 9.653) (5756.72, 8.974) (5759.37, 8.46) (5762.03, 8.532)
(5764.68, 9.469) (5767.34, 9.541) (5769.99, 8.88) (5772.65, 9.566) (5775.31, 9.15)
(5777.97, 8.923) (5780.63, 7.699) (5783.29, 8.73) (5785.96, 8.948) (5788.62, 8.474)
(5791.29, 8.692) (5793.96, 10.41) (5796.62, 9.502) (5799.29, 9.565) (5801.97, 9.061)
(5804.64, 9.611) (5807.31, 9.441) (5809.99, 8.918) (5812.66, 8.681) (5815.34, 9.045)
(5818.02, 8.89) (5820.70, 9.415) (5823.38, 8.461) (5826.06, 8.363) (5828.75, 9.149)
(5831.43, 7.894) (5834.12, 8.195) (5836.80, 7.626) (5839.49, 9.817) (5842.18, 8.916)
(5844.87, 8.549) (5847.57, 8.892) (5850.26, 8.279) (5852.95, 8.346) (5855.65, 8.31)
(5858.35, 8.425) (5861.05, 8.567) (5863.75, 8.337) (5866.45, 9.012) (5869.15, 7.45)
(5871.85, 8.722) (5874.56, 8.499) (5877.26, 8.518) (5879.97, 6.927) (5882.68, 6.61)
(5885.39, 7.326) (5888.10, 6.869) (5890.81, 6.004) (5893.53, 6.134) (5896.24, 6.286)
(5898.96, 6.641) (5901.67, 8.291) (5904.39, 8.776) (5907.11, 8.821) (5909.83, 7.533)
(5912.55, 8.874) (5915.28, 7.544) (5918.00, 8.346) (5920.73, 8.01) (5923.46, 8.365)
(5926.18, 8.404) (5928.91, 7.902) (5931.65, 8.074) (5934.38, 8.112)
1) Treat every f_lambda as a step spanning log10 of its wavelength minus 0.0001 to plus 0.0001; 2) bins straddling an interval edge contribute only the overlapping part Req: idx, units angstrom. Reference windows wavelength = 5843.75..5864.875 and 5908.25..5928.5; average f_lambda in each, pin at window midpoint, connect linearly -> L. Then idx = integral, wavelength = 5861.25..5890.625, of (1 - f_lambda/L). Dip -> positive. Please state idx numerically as 2.03 angstrom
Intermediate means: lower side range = 8.46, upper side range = 8.15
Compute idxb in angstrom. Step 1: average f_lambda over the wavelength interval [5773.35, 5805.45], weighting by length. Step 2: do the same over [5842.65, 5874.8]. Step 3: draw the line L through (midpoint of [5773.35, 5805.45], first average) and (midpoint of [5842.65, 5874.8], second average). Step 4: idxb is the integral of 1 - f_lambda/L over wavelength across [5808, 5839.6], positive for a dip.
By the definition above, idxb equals 0.3 angstrom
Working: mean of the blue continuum 9.06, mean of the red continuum 8.46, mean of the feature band 8.68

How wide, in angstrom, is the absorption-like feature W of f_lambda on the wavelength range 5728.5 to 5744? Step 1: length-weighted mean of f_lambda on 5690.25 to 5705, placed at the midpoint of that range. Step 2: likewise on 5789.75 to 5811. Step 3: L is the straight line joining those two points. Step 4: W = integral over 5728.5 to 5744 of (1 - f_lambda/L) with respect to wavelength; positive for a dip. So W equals 1.7 angstrom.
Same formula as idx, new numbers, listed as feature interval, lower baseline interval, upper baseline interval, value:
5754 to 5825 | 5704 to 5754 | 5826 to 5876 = -4.5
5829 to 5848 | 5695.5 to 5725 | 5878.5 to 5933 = -1.5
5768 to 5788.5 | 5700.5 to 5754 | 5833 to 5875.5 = -0.8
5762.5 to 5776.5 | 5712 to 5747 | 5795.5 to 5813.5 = -0.5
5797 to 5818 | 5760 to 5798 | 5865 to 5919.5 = -1.2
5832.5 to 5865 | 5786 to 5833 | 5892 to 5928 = 0.2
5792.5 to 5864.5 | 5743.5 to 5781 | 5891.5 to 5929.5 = -3.5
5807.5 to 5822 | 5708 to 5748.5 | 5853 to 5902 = -1.9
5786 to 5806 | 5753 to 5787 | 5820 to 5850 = -1.1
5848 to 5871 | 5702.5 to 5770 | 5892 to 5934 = -0.7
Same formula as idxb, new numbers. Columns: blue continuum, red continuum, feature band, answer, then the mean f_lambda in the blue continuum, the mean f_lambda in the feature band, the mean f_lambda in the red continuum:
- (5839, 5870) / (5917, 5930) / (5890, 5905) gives 2.5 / 8.56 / 6.97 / 8.21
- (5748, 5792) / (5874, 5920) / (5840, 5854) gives -1.1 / 8.85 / 8.68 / 7.52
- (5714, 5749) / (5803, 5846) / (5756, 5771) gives -0.6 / 8.54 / 8.98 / 8.82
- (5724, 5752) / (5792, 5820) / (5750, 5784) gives -0.6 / 8.45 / 8.97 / 9.3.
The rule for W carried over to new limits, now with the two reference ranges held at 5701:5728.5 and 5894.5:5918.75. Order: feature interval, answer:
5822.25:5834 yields -0.3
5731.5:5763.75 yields 0.5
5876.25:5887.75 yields 1.0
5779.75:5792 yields -0.1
